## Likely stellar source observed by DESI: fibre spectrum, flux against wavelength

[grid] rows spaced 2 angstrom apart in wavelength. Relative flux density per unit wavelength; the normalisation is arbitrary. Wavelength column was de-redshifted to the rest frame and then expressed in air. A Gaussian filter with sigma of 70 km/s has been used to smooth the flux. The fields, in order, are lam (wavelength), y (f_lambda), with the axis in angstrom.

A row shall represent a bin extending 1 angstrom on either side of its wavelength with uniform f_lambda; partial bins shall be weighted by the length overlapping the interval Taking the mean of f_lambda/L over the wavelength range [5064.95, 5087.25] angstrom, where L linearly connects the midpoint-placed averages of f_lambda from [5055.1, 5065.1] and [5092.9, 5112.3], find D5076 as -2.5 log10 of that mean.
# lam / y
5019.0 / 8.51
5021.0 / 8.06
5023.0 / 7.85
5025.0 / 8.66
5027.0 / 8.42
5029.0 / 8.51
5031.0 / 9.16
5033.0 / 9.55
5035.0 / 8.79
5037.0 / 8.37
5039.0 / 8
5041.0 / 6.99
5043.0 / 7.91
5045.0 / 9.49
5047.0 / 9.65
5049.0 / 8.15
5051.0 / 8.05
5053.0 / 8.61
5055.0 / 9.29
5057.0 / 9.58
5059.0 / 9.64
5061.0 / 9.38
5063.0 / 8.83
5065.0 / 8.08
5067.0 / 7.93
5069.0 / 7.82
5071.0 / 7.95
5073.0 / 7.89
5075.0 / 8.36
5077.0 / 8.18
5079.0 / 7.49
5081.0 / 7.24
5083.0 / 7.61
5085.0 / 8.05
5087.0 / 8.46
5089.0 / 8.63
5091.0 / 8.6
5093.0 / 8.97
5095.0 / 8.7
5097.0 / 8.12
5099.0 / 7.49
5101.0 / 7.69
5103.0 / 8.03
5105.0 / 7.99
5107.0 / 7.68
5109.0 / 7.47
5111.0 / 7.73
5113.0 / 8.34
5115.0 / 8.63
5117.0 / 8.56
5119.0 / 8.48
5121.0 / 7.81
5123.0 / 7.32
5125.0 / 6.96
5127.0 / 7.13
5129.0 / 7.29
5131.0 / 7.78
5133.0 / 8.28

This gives 0.109 mag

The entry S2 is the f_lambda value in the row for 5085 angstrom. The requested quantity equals 8.05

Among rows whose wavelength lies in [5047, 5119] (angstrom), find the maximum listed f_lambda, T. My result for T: 9.65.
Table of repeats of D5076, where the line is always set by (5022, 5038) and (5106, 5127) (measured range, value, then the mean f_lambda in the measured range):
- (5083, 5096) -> -0.05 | 8.49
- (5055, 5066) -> -0.09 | 9.12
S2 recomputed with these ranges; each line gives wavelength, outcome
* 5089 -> 8.63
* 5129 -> 7.29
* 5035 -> 8.79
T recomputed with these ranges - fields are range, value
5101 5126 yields 8.63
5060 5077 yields 9.38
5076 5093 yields 8.97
